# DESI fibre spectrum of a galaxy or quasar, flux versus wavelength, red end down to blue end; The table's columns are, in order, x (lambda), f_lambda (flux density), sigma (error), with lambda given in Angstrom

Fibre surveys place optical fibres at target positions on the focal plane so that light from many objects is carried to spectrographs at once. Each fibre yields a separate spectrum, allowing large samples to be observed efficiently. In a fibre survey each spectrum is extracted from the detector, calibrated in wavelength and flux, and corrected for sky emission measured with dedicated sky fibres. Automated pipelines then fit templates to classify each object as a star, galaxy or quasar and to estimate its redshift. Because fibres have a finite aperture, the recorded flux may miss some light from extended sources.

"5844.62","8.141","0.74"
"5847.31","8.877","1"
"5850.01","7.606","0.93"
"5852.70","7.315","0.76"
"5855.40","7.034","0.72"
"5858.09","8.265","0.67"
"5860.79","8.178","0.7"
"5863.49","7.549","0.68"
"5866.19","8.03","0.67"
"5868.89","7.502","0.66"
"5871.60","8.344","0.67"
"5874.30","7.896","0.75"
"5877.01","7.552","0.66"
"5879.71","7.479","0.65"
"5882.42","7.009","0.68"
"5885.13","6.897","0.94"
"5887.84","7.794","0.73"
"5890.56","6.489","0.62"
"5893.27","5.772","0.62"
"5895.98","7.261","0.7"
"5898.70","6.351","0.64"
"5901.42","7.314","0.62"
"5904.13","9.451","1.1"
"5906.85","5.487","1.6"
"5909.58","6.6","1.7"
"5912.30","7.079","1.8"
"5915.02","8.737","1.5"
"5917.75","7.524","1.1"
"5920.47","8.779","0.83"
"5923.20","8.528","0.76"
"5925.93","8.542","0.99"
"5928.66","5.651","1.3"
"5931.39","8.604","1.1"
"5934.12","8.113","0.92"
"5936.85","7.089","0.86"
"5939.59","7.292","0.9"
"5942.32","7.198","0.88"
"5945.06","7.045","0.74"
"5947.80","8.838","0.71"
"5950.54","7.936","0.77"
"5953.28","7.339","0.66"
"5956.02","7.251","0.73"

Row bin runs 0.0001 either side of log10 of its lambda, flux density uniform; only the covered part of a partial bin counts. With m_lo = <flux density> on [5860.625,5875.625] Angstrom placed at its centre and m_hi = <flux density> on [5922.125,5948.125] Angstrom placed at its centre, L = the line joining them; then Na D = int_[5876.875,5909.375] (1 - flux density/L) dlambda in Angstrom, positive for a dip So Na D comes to 3.18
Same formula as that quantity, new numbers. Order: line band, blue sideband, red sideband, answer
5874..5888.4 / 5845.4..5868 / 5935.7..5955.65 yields 0.71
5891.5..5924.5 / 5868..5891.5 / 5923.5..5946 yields 0.37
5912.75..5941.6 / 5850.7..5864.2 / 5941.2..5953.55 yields -0.54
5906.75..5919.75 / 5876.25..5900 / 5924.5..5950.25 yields -0.06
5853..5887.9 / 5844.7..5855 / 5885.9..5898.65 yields -1.44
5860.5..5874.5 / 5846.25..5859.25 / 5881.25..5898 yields -0.92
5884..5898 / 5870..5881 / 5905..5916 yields 1.21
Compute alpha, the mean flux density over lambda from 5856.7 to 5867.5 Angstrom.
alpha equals 8.01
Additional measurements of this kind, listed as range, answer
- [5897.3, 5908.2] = 7.15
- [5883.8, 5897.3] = 6.84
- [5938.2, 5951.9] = 7.66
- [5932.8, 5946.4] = 7.35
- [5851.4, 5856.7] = 7.17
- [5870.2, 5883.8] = 7.65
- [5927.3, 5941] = 7.35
